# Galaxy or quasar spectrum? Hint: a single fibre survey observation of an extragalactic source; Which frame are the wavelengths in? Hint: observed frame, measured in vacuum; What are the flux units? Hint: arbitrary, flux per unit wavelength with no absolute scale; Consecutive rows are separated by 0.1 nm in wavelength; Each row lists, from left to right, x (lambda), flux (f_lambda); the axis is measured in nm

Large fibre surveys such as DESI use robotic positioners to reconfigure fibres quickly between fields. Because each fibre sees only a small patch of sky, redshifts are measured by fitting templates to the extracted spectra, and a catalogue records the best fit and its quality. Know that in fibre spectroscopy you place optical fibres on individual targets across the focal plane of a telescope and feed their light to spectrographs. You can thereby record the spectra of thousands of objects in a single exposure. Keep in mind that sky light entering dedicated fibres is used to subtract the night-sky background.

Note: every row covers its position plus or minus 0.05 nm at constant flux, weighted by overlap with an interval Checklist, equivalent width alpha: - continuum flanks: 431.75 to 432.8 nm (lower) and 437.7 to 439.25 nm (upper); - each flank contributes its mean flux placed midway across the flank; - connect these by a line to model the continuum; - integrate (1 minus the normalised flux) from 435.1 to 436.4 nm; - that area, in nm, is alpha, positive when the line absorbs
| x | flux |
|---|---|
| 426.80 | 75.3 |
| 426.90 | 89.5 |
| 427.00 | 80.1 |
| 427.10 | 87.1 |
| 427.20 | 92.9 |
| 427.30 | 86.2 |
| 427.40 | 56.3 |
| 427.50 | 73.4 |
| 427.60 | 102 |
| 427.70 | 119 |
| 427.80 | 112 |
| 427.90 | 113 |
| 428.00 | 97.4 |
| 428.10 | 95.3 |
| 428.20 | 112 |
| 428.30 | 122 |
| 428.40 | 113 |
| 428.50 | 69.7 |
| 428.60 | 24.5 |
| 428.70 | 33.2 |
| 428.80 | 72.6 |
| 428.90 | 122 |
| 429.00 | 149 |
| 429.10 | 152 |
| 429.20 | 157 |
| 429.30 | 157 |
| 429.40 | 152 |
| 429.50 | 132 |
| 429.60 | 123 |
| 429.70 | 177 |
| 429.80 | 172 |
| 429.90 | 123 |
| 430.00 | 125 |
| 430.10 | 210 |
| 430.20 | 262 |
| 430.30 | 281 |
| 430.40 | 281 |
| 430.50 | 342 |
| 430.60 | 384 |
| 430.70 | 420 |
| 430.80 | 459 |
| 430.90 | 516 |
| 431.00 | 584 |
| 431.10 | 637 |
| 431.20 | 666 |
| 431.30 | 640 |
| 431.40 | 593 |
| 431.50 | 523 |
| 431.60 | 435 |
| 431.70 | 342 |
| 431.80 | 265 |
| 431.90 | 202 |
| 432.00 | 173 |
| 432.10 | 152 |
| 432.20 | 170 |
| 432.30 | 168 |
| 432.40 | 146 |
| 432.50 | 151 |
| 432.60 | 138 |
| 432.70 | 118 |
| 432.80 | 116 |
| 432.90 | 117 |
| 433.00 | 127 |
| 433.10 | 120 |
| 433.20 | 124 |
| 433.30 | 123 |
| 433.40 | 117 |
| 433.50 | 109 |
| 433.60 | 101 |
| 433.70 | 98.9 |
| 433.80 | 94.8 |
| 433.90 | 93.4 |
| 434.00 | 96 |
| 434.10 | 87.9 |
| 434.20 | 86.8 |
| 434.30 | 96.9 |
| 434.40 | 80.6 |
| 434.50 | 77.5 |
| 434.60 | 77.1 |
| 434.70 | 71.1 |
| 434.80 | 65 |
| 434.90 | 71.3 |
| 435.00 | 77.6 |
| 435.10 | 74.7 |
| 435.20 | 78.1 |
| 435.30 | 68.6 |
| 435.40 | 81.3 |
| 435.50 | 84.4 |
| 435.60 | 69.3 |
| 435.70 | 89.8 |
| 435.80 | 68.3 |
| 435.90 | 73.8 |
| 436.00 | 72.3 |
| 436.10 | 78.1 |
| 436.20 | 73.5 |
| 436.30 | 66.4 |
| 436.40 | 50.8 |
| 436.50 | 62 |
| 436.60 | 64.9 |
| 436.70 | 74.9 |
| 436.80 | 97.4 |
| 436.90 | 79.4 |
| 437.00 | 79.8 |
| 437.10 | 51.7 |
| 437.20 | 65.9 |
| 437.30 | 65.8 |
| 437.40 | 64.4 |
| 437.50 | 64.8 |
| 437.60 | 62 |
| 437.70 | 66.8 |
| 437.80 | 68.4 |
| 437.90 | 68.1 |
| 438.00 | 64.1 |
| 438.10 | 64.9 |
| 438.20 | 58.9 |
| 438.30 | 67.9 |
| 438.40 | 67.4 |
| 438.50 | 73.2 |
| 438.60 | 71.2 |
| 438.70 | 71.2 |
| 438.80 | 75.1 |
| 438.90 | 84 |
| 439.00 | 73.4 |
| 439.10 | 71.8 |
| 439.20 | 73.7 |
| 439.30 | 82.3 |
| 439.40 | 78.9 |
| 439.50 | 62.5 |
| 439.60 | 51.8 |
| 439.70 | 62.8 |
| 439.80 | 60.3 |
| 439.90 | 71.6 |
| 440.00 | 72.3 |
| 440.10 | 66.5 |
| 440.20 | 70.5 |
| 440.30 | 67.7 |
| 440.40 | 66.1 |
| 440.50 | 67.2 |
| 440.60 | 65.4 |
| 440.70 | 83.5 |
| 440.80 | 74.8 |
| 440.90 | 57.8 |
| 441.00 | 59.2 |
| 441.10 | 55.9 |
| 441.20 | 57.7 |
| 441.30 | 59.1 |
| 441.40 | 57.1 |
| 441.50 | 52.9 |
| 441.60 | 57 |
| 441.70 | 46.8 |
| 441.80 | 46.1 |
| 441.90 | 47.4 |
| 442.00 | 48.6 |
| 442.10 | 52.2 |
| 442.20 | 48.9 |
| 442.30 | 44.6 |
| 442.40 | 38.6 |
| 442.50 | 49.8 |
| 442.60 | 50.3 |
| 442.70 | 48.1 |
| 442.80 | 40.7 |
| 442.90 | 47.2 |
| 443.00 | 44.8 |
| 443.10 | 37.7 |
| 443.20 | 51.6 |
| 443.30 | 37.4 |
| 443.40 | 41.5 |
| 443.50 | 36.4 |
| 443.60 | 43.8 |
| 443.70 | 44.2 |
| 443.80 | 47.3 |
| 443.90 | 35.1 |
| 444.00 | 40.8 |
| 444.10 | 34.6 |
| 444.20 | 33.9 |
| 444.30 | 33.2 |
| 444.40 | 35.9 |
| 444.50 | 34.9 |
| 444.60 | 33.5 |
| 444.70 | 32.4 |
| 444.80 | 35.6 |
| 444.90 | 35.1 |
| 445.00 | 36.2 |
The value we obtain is 0.44 nm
